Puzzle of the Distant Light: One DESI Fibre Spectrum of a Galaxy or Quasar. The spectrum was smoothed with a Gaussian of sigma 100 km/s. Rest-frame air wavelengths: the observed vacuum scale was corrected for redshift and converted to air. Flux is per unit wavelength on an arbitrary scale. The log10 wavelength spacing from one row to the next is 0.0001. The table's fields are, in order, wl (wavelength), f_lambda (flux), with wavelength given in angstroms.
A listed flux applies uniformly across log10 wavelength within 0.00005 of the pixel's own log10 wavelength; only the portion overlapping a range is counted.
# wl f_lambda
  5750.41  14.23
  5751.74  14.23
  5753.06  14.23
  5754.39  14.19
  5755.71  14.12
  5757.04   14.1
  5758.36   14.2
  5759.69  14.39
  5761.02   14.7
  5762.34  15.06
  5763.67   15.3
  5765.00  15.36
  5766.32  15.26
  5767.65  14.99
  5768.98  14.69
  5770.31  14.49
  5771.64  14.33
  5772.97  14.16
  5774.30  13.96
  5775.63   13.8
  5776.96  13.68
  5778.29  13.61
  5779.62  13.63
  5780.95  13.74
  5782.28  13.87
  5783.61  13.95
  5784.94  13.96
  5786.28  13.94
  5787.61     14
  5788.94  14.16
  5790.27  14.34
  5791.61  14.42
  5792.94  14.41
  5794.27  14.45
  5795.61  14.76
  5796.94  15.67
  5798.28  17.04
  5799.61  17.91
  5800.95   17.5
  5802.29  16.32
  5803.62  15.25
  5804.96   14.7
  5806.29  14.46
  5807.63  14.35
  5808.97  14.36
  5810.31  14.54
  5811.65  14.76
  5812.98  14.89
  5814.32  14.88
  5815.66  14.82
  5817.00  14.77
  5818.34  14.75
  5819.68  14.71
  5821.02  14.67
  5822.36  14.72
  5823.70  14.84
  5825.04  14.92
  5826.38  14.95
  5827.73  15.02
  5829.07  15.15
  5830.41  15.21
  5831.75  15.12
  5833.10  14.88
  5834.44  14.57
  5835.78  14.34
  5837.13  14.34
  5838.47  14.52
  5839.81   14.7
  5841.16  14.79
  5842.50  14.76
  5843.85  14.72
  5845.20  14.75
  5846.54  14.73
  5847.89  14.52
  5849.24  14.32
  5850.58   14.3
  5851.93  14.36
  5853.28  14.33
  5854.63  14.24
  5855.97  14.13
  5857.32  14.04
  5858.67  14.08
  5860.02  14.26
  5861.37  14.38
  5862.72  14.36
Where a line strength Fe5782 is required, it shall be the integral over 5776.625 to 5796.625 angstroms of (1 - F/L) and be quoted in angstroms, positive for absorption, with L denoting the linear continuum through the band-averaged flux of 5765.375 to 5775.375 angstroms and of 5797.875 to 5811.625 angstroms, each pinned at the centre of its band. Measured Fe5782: 1.2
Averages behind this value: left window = 14.5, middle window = 14.1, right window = 15.6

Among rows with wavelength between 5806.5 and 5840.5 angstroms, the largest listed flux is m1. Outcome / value 15.21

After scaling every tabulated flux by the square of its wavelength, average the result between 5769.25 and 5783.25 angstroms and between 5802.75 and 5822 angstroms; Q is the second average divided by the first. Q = 1.1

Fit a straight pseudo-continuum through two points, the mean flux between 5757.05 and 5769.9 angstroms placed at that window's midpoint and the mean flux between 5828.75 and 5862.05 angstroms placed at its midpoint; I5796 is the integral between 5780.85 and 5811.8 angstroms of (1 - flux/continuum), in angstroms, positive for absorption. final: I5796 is -0.4 angstroms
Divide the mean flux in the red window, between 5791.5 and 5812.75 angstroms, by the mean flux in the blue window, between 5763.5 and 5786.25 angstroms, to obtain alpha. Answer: 1.08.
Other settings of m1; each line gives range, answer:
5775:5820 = 17.91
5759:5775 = 15.36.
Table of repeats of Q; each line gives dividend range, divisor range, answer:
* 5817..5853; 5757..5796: 1.05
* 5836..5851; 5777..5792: 1.07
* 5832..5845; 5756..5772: 1.02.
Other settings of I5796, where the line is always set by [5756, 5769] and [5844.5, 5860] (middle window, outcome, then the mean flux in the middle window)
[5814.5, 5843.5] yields -0.7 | 14.8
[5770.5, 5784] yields 0.8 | 13.9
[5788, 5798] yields 0.0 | 14.7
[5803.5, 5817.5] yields -0.1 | 14.7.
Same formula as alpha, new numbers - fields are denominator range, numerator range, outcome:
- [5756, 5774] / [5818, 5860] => 1.00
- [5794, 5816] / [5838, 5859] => 0.94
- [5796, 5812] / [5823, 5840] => 0.95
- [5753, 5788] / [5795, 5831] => 1.06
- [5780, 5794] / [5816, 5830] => 1.05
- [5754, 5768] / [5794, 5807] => 1.08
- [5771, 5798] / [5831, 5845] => 1.03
